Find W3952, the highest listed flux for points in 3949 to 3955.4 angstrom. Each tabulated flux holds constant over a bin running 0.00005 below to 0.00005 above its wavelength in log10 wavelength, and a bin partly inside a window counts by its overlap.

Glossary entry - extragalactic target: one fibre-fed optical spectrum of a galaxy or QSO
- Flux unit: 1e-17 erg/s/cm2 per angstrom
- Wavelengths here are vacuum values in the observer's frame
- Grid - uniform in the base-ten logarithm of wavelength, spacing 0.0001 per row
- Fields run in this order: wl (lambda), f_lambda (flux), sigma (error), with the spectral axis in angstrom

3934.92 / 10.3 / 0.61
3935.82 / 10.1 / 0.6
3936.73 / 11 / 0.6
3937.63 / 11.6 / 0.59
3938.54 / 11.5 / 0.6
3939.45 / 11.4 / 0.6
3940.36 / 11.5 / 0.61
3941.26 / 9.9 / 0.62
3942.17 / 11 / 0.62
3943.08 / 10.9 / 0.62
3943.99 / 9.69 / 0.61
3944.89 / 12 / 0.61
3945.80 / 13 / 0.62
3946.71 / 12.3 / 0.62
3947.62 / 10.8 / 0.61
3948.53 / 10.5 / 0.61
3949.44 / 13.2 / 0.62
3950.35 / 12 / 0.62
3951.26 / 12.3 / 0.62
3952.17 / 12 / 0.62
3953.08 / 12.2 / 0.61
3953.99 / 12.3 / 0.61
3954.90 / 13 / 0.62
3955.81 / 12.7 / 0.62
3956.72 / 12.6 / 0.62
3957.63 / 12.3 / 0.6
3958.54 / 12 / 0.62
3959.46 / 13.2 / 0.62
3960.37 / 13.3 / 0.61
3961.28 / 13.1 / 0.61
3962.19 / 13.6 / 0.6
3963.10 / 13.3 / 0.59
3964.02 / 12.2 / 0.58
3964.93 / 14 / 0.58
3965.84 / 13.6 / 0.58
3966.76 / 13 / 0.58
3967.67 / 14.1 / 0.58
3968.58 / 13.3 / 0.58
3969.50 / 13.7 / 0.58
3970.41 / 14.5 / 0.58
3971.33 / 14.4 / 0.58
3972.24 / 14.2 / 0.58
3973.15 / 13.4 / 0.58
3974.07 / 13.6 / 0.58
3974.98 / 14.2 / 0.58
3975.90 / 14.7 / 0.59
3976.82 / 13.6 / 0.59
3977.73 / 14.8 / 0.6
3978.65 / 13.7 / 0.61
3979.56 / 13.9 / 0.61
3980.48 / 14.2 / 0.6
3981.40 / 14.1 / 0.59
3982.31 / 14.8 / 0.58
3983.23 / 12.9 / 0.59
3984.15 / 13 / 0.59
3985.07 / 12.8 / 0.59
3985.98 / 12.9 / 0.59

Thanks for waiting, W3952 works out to 13.2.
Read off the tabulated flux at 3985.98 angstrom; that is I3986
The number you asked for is 12.9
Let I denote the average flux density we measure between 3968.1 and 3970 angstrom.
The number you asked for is 13.5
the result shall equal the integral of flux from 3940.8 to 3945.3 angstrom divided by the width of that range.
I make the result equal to 10.7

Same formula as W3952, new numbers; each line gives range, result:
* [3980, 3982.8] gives 14.8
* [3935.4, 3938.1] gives 11.6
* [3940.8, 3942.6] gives 11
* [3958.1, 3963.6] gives 13.6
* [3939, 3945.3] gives 12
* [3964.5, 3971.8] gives 14.5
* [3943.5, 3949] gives 13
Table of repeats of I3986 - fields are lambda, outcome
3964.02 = 12.2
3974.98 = 14.2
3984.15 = 13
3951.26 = 12.3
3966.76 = 13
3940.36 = 11.5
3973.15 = 13.4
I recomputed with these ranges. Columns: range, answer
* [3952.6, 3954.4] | 12.2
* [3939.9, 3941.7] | 10.7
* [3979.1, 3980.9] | 14.1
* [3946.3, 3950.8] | 11.7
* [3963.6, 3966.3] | 13.3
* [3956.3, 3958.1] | 12.5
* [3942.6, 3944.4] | 10.3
